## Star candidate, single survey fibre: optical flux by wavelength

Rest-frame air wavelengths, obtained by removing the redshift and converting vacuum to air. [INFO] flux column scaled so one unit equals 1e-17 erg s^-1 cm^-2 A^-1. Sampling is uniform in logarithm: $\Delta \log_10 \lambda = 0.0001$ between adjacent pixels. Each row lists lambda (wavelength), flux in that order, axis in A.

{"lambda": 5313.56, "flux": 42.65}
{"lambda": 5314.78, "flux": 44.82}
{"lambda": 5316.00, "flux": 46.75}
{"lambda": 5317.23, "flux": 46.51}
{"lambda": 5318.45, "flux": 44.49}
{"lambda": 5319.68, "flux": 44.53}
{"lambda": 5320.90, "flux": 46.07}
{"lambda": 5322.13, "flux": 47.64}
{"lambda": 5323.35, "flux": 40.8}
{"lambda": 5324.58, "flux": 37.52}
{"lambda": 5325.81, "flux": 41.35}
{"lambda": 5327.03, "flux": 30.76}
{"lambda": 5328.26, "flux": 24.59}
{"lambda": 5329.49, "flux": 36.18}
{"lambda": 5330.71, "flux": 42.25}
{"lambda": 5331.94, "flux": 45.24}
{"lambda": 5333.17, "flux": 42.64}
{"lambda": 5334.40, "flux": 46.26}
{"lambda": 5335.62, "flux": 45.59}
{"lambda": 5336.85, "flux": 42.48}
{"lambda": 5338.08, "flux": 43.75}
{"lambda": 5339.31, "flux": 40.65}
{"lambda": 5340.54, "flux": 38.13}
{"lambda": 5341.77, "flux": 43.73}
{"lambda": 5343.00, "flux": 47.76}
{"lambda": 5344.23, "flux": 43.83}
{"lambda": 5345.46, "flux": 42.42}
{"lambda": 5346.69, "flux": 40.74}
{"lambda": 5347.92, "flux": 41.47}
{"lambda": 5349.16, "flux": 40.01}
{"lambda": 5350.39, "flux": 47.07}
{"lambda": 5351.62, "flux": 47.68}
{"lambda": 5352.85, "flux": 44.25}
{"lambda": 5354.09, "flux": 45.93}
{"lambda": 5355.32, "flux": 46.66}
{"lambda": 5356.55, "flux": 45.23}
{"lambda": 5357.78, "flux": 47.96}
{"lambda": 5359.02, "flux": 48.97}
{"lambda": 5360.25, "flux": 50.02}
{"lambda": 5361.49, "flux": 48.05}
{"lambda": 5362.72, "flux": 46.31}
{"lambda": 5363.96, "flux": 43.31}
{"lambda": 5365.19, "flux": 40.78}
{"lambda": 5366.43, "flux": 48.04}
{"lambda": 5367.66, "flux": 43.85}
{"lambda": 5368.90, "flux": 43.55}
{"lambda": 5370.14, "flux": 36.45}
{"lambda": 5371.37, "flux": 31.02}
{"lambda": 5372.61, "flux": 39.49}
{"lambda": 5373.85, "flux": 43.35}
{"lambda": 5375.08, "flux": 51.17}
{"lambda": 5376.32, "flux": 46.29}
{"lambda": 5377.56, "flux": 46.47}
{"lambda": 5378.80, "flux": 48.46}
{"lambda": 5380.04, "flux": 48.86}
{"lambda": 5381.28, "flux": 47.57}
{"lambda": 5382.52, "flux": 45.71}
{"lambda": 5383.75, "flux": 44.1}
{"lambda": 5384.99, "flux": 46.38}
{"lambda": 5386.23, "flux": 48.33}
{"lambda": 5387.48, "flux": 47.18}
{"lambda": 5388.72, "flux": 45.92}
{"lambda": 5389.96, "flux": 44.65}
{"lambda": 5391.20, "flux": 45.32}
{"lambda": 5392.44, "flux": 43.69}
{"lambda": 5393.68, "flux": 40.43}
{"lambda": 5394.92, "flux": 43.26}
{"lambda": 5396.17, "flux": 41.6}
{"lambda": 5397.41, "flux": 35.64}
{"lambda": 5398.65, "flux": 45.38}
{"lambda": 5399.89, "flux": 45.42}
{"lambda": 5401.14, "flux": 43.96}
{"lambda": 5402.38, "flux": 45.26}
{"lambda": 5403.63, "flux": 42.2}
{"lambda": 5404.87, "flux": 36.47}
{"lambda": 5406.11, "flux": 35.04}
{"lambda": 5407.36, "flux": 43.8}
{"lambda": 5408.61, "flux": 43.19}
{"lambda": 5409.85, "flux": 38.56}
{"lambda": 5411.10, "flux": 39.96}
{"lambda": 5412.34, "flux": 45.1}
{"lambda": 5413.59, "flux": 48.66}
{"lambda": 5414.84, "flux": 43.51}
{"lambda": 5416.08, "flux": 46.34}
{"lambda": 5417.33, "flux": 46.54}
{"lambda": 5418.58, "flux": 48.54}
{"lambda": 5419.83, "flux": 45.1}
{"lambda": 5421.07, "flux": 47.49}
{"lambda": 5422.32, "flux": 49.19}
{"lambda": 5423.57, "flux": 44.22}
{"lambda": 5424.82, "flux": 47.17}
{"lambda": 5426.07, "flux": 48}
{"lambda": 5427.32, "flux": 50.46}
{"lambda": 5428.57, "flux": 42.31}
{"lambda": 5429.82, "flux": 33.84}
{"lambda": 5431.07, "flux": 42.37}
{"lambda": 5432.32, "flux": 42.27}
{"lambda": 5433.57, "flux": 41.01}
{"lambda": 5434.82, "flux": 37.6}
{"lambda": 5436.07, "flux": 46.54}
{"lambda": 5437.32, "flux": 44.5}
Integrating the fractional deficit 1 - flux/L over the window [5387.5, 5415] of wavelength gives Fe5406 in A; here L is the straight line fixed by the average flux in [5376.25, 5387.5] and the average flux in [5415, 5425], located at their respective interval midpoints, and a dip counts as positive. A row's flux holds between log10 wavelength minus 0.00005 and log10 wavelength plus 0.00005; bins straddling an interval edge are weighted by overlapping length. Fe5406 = 2.4 A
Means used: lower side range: 46.9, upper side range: 46.7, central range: 42.7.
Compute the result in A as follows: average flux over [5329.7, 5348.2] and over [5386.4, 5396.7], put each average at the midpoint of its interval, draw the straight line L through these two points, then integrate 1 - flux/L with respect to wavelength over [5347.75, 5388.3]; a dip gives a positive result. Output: -1.4 A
